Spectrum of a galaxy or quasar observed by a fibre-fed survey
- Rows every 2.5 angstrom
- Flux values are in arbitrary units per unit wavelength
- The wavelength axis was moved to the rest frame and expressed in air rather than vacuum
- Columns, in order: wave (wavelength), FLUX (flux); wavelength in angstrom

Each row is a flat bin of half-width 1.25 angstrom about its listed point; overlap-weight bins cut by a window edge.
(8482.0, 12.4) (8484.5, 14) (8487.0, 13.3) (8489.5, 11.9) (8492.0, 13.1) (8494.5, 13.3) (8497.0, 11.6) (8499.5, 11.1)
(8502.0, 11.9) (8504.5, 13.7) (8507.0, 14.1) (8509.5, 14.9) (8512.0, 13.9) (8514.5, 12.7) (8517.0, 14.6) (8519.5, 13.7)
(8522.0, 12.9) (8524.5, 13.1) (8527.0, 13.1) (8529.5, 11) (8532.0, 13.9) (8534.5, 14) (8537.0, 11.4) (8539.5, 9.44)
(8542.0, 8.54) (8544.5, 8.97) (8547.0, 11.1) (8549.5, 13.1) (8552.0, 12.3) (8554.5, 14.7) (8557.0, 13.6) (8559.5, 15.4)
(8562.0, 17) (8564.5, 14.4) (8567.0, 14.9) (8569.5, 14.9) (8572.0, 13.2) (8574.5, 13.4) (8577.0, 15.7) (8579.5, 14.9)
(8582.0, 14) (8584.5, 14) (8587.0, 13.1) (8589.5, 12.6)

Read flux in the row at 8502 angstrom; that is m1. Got 11.9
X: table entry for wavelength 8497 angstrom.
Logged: 11.6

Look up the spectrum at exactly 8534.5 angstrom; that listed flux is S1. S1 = 14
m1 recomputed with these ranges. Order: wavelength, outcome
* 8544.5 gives 8.97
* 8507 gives 14.1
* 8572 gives 13.2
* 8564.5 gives 14.4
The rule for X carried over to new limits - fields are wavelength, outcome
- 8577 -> 15.7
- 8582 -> 14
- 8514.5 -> 12.7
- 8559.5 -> 15.4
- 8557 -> 13.6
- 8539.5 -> 9.44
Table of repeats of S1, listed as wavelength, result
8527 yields 13.1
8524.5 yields 13.1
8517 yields 14.6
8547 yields 11.1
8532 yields 13.9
